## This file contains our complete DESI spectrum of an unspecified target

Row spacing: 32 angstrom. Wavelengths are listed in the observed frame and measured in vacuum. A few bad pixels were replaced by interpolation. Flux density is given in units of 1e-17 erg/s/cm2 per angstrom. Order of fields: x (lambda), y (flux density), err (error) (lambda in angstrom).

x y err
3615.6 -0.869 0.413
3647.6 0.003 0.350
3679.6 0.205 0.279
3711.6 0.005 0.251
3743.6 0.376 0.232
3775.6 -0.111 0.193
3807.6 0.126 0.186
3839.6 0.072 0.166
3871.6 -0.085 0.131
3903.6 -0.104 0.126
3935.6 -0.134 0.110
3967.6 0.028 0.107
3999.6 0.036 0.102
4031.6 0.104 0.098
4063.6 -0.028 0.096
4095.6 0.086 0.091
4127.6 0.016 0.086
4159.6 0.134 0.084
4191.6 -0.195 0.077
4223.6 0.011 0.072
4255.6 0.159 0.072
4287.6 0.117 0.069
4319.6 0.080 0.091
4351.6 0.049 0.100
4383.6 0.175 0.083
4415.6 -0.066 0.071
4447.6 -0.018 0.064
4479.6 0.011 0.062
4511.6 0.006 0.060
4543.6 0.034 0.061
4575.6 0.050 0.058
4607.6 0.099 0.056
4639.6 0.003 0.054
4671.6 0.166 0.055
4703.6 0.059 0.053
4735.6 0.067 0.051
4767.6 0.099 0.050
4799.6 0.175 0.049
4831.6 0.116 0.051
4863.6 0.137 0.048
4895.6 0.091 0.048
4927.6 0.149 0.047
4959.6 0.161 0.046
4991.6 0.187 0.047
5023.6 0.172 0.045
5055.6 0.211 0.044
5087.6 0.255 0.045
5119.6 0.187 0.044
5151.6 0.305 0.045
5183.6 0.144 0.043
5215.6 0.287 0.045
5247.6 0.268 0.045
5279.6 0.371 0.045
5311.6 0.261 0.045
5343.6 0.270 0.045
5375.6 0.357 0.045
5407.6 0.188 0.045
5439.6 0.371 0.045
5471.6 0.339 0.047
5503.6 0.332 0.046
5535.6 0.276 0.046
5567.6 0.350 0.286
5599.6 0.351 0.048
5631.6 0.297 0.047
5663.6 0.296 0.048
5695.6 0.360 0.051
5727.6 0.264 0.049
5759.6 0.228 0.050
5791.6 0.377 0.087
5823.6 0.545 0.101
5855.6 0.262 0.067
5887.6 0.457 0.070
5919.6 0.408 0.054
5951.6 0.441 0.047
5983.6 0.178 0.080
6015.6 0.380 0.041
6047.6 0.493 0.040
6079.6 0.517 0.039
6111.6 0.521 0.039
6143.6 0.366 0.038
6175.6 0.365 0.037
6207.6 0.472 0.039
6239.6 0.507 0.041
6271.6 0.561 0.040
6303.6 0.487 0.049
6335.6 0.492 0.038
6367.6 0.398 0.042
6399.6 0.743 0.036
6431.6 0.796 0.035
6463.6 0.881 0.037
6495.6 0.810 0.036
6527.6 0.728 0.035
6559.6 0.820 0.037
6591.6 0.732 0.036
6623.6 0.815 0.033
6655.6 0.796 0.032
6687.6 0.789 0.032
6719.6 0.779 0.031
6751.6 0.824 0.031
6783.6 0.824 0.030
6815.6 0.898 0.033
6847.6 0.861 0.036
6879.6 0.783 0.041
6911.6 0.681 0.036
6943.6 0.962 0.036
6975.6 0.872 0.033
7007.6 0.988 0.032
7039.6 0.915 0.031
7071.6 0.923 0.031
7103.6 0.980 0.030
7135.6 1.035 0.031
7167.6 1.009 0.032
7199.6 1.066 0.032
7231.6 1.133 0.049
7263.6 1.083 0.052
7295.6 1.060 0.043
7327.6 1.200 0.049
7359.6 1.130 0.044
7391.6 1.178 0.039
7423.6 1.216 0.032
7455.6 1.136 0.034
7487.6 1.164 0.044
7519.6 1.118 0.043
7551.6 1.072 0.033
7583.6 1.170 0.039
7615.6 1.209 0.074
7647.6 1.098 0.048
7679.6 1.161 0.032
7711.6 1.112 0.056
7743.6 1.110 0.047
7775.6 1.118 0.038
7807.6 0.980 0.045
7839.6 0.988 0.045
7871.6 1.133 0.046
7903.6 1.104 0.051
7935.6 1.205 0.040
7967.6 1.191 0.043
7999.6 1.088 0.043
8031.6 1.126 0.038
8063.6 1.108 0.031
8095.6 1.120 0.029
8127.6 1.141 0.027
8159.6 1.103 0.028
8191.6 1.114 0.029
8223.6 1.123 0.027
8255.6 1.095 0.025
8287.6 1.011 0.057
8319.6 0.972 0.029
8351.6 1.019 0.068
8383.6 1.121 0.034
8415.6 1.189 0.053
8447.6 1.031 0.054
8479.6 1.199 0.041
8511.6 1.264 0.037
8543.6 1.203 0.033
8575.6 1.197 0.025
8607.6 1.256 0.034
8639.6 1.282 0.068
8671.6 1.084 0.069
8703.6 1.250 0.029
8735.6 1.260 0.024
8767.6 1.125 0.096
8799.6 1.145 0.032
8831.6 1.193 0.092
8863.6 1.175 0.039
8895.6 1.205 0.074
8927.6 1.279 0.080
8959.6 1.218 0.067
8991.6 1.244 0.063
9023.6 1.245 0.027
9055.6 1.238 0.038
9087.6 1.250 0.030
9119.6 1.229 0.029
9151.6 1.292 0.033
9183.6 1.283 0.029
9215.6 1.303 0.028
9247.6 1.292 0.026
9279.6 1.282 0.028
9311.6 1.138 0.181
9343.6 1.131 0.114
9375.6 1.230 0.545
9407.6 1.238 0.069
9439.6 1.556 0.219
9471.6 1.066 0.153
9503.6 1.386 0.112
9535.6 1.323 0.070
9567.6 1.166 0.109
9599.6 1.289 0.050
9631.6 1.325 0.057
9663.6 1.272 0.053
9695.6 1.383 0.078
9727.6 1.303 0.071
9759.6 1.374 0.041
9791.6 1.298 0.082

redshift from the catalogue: 0.61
